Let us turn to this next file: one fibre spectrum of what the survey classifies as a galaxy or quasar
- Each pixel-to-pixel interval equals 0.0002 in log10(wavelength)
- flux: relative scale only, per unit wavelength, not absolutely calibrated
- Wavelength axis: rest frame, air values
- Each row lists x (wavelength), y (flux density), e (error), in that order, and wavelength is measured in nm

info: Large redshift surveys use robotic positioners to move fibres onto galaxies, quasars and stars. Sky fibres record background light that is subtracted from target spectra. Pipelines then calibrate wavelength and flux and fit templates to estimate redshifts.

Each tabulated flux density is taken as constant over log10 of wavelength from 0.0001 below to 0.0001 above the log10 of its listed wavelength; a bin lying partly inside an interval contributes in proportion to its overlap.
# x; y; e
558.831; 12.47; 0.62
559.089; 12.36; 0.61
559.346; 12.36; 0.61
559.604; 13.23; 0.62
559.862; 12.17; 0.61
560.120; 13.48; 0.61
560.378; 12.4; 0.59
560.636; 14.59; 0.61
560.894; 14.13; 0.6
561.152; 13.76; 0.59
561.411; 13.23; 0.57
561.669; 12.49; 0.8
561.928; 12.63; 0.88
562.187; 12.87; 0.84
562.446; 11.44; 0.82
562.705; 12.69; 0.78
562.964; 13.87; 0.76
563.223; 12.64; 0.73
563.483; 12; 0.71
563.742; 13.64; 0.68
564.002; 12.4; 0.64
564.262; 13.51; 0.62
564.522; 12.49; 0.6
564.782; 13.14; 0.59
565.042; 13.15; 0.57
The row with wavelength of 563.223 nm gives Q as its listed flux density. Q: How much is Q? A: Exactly 12.64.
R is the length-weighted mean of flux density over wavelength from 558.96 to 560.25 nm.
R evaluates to 12.7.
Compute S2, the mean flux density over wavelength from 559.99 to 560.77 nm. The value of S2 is 13.5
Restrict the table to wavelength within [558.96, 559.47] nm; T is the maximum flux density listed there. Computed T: 12.36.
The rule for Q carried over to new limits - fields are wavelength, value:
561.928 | 12.63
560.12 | 13.48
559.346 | 12.36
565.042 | 13.15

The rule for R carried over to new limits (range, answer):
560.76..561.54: 13.7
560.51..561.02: 14.4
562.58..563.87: 13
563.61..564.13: 13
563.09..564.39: 12.8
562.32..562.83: 12.1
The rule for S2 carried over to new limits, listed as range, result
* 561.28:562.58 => 12.5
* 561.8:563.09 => 12.7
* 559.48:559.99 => 12.7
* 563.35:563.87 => 12.8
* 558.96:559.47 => 12.4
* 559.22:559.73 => 12.8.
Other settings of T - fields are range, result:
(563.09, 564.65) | 13.64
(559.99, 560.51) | 13.48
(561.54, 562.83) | 12.87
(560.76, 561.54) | 14.13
